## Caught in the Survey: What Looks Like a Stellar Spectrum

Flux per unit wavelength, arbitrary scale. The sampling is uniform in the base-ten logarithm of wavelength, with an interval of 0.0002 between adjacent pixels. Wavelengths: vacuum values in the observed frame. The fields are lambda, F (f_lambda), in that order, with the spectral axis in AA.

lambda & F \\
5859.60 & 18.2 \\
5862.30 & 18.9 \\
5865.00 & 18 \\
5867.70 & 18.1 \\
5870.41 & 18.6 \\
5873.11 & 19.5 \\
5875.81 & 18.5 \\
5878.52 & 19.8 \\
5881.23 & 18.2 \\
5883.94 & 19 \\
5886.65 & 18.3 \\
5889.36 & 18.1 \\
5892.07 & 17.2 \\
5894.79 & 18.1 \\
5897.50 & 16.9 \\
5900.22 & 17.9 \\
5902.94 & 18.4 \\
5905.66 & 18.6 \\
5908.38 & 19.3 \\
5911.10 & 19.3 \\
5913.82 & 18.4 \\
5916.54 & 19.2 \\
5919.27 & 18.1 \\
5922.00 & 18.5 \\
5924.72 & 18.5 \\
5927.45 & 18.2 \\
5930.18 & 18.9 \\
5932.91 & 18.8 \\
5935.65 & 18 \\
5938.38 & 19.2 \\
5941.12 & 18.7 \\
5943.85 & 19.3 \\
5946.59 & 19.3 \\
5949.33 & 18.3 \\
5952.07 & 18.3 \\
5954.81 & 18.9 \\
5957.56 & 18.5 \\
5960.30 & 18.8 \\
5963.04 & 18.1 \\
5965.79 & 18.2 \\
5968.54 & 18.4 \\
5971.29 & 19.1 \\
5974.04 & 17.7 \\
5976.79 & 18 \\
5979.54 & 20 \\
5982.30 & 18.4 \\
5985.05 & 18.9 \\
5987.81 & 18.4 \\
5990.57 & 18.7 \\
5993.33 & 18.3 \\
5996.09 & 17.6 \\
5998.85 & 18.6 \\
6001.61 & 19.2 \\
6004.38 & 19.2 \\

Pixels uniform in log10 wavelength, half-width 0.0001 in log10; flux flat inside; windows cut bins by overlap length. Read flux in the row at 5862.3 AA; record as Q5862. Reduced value 18.9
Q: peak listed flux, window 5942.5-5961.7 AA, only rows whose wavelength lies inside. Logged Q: 19.3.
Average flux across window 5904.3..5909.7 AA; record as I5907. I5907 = 18.9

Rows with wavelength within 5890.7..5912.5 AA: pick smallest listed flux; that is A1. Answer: 16.9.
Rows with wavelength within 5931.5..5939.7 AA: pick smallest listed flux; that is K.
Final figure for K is 18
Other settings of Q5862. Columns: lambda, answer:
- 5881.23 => 18.2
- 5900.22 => 17.9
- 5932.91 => 18.8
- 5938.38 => 19.2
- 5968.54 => 18.4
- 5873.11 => 19.5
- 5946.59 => 19.3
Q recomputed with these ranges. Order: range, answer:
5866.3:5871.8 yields 18.6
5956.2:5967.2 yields 18.8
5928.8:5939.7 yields 19.2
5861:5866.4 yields 18.9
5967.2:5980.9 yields 20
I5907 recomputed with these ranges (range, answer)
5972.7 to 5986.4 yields 18.6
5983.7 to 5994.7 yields 18.6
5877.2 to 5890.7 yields 18.7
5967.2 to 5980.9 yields 18.6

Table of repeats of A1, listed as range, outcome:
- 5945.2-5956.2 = 18.3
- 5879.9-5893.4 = 17.2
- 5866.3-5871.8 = 18.1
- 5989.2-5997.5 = 17.6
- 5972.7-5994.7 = 17.7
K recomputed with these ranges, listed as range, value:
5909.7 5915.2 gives 18.4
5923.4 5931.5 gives 18.2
